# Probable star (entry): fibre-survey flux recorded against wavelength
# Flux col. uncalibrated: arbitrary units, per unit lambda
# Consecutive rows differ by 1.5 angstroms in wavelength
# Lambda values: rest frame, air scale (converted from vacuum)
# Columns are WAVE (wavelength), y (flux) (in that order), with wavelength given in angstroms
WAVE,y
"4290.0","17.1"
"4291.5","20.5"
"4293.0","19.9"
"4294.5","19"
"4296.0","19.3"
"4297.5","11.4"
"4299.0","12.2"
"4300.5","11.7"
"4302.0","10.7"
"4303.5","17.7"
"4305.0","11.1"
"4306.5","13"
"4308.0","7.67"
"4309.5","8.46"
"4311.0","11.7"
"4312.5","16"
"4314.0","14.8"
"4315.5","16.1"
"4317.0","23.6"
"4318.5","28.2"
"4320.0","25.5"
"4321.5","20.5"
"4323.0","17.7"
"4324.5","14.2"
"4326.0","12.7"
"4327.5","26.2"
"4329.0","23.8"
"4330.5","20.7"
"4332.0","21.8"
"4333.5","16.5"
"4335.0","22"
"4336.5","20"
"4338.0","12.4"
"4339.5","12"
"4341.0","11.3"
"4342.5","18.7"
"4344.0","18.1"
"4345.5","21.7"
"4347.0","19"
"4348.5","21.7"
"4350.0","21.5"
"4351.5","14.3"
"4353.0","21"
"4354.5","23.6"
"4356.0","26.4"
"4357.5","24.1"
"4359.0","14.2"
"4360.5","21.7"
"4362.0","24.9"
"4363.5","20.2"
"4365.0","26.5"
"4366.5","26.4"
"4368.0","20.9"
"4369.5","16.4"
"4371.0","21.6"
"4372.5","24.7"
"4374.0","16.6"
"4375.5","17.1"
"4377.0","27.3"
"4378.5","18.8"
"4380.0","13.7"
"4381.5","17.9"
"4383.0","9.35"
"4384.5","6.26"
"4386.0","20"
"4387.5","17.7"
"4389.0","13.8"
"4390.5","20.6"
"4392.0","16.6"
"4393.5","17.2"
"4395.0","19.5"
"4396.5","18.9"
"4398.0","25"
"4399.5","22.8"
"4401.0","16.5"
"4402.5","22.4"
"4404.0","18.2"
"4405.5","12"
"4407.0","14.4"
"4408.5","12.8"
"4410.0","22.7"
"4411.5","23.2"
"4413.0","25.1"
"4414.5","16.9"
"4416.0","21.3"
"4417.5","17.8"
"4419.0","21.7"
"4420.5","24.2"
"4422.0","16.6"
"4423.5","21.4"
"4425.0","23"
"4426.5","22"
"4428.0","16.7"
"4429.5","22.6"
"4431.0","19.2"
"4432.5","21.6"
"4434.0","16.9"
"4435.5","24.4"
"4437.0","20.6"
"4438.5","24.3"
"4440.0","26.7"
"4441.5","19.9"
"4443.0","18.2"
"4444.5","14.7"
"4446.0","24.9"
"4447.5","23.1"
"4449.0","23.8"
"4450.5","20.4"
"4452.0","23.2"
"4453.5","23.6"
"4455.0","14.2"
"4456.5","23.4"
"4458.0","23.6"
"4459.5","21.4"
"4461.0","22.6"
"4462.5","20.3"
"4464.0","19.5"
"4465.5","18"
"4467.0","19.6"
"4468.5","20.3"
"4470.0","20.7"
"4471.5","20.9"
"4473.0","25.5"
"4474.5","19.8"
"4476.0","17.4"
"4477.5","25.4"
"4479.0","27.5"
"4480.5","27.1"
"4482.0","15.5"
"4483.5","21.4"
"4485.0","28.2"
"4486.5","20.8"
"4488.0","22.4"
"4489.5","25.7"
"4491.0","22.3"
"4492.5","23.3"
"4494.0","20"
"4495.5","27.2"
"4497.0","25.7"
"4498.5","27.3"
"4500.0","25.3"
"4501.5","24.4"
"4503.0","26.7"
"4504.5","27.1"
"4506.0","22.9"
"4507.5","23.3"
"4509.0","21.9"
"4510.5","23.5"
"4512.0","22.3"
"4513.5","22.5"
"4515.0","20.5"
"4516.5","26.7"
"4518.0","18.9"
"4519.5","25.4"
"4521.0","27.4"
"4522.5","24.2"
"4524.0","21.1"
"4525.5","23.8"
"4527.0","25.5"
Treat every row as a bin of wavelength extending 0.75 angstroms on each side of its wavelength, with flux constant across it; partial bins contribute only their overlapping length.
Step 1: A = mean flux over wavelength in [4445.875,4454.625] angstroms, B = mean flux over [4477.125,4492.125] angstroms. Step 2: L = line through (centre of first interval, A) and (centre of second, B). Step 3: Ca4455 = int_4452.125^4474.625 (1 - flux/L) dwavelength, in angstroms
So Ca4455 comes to 2.0 angstroms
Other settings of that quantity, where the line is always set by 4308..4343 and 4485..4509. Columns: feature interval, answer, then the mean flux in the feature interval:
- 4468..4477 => 0.96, 20.9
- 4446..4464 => 0.73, 21.8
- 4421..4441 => 0.54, 21.3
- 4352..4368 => -2.96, 22.7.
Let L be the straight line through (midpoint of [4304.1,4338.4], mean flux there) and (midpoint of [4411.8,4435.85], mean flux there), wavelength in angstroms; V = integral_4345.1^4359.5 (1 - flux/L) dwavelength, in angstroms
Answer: -1.8 angstroms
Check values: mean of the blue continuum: 17.6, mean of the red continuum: 20.7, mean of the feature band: 20.8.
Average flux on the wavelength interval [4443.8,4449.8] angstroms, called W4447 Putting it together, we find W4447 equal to 21.7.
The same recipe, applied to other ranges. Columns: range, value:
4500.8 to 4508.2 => 24.9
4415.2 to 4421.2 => 21.2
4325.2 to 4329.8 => 20.8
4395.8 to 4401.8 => 20.8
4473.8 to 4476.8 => 18.7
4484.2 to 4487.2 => 24.5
